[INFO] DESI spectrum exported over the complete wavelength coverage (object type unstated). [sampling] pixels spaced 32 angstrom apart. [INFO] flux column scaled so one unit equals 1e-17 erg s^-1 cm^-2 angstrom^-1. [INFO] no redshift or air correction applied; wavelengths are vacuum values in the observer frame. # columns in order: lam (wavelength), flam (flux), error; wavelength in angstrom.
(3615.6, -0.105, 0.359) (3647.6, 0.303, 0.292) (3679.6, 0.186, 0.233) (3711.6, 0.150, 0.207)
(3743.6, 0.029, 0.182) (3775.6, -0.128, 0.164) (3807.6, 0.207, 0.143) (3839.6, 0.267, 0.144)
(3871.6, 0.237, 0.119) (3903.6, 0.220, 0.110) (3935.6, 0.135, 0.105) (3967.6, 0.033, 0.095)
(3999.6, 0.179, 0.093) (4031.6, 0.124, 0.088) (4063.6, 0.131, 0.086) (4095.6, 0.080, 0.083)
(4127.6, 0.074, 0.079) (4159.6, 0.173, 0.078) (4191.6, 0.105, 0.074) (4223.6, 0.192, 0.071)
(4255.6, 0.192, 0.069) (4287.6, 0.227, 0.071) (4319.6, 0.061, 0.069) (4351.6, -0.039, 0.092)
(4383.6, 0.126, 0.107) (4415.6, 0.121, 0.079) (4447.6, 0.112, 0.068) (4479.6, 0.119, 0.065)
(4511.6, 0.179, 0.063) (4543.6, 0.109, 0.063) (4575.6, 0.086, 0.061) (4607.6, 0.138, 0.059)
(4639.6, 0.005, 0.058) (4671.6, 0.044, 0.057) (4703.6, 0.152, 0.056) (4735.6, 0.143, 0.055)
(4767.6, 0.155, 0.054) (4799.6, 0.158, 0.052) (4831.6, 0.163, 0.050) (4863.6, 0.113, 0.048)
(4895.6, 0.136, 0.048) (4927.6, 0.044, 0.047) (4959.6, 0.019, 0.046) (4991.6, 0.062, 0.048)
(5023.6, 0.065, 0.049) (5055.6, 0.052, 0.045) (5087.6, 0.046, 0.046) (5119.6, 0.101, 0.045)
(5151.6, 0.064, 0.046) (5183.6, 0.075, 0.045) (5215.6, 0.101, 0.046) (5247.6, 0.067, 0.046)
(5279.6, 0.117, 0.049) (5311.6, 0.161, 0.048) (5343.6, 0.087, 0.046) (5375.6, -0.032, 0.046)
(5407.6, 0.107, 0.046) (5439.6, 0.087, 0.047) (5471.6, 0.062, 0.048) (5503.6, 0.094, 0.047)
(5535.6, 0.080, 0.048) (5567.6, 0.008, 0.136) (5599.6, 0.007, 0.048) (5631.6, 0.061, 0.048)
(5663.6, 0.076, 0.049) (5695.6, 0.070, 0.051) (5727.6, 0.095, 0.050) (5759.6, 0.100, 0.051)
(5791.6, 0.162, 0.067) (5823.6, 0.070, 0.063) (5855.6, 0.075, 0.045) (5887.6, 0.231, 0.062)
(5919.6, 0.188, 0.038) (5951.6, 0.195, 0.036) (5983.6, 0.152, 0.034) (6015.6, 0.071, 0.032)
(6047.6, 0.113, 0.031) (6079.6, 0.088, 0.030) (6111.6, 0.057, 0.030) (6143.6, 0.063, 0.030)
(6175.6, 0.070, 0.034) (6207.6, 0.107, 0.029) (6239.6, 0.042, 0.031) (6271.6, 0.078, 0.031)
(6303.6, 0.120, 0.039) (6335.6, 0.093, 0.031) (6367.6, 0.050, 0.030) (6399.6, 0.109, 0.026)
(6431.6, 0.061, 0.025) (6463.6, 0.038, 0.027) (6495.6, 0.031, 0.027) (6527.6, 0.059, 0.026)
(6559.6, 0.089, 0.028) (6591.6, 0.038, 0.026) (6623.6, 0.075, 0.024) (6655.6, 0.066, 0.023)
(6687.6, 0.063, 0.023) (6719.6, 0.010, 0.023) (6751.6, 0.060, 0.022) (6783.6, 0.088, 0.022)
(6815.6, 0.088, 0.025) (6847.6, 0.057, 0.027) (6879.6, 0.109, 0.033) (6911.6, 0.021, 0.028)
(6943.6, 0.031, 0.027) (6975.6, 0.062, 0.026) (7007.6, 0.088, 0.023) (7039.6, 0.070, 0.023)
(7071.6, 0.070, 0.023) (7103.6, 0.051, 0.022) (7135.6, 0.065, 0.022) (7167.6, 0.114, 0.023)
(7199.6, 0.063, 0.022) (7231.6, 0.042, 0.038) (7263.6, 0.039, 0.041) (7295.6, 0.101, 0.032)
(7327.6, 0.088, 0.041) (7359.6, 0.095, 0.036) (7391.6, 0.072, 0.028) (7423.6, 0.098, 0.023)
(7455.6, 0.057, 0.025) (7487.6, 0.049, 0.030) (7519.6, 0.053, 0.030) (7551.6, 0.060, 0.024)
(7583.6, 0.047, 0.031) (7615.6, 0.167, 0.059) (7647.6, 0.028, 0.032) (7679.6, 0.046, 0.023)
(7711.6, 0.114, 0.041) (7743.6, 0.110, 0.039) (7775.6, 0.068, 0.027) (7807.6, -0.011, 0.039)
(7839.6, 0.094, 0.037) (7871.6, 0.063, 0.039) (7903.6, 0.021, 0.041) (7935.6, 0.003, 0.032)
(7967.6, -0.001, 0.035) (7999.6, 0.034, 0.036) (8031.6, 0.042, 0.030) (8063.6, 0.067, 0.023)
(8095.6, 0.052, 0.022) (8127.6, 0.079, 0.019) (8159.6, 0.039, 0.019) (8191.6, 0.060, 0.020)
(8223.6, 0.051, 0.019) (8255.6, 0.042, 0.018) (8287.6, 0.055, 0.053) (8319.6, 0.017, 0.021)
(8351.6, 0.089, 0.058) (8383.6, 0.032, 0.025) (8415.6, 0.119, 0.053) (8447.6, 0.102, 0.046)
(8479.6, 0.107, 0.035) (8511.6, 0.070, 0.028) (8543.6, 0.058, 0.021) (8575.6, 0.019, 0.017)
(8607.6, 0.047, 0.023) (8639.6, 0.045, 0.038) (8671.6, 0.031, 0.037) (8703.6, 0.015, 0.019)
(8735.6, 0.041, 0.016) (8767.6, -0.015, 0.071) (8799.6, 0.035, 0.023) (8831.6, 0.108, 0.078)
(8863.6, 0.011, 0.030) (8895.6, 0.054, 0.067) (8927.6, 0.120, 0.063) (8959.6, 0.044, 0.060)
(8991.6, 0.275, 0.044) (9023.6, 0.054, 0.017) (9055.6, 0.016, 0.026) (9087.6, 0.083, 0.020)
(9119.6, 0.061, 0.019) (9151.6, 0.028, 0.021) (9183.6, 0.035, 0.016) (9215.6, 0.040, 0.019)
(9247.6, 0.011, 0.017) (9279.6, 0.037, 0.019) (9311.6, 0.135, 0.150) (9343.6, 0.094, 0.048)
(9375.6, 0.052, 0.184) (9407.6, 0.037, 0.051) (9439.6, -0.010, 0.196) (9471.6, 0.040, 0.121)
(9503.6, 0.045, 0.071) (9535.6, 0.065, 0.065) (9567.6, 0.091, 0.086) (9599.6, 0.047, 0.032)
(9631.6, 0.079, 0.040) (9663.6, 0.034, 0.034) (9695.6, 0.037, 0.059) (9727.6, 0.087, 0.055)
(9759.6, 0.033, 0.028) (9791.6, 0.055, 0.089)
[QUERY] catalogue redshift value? 1.409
